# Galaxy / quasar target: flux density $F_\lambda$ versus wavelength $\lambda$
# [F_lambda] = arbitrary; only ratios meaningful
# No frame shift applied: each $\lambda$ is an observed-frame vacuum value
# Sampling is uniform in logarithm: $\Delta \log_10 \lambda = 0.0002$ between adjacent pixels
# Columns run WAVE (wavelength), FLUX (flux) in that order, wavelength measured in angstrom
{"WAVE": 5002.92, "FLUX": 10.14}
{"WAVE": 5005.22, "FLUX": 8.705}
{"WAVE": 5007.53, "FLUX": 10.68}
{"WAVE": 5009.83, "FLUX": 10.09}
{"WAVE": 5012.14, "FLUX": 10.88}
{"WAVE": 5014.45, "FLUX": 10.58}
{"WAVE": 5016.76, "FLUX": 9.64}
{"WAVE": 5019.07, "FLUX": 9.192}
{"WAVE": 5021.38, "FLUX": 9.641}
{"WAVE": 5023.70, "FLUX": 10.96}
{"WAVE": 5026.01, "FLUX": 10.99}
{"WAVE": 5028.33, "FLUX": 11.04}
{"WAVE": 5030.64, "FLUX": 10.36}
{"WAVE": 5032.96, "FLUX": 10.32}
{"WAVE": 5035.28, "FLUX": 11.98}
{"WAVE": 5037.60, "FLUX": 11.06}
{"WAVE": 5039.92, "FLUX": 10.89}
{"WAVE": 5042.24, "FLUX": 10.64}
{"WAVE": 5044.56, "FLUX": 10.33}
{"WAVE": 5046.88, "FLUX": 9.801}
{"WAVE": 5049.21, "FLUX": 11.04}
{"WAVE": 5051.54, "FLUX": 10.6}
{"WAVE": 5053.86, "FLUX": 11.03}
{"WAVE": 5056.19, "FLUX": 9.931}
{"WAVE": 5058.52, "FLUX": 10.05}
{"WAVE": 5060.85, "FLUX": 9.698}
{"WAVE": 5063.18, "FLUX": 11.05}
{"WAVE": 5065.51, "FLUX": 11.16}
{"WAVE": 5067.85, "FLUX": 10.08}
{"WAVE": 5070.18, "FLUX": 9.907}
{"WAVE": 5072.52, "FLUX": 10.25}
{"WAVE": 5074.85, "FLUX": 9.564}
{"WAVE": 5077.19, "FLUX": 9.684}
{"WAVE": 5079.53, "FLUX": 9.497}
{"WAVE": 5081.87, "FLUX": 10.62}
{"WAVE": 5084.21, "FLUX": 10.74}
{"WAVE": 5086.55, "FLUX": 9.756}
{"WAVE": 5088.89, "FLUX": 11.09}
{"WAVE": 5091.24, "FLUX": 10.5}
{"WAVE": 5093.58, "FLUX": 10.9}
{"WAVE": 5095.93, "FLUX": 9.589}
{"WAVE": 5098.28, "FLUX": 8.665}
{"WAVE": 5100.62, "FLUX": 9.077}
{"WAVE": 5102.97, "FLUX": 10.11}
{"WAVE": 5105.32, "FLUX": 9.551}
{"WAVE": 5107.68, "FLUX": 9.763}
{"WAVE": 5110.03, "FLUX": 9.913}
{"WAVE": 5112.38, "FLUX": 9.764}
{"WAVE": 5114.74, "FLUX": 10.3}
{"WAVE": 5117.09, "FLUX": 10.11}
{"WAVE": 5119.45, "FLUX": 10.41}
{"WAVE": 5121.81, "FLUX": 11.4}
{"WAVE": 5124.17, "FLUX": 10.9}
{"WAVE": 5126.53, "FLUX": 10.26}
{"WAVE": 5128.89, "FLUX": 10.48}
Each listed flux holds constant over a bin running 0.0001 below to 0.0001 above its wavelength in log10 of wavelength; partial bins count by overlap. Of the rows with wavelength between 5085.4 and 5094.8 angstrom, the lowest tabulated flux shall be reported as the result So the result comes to 9.756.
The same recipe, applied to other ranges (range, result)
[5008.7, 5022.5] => 9.192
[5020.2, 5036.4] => 9.641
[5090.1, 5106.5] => 8.665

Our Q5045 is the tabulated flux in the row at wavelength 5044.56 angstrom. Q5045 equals 10.33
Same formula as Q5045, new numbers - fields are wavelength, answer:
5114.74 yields 10.3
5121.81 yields 11.4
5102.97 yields 10.11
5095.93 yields 9.589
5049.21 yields 11.04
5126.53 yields 10.26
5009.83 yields 10.09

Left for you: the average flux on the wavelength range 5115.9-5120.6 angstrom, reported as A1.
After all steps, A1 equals 10.3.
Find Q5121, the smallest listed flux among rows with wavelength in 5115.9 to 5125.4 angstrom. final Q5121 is 10.11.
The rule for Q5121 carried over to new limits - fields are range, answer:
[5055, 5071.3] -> 9.698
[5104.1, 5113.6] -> 9.551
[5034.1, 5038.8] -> 11.06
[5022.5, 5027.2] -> 10.96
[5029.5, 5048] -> 9.801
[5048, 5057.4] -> 9.931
